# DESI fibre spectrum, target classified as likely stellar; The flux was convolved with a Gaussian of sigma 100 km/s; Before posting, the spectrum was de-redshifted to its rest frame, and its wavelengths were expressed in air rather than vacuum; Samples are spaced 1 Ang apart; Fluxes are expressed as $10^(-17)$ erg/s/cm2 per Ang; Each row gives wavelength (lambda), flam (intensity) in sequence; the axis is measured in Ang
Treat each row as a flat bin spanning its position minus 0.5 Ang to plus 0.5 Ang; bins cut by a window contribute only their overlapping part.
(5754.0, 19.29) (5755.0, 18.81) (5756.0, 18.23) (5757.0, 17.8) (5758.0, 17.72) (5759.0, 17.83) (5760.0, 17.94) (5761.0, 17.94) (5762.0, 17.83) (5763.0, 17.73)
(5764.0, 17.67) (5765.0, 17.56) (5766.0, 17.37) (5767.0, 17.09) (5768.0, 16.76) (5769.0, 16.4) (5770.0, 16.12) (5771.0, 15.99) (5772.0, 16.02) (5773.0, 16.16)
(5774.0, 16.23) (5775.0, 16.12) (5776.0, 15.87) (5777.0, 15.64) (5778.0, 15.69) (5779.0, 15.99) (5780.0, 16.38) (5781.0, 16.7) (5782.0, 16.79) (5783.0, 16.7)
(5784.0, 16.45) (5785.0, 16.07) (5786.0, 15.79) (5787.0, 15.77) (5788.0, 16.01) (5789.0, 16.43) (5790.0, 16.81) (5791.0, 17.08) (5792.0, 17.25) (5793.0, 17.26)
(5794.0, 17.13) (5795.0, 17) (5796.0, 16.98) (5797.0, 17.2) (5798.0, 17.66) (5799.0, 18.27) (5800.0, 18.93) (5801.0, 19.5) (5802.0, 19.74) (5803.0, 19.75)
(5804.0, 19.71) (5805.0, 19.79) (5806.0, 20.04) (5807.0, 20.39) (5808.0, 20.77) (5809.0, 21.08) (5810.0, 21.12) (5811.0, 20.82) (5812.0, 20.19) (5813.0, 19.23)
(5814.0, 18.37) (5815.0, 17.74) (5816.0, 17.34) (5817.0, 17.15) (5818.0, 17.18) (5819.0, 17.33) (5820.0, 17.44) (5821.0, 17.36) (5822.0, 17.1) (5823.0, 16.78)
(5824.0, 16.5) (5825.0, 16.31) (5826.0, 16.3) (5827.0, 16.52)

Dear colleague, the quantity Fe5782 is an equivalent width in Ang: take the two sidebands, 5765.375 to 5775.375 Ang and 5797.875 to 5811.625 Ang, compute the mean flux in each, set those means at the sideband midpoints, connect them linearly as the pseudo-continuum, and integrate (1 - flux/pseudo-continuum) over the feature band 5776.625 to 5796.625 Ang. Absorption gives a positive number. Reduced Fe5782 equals 1.7 Ang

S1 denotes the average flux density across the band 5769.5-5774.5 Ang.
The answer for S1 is 16.1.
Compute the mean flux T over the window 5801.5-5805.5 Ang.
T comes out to 19.7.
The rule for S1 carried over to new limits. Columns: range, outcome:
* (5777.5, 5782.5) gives 16.3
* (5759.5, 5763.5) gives 17.9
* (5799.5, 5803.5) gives 19.5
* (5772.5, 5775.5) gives 16.2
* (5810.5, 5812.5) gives 20.5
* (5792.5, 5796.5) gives 17.1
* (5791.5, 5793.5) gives 17.3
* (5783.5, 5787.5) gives 16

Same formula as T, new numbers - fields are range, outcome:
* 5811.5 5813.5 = 19.7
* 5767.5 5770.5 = 16.4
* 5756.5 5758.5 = 17.8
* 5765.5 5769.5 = 16.9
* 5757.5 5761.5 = 17.9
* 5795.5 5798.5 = 17.3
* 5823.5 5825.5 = 16.4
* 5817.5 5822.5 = 17.3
